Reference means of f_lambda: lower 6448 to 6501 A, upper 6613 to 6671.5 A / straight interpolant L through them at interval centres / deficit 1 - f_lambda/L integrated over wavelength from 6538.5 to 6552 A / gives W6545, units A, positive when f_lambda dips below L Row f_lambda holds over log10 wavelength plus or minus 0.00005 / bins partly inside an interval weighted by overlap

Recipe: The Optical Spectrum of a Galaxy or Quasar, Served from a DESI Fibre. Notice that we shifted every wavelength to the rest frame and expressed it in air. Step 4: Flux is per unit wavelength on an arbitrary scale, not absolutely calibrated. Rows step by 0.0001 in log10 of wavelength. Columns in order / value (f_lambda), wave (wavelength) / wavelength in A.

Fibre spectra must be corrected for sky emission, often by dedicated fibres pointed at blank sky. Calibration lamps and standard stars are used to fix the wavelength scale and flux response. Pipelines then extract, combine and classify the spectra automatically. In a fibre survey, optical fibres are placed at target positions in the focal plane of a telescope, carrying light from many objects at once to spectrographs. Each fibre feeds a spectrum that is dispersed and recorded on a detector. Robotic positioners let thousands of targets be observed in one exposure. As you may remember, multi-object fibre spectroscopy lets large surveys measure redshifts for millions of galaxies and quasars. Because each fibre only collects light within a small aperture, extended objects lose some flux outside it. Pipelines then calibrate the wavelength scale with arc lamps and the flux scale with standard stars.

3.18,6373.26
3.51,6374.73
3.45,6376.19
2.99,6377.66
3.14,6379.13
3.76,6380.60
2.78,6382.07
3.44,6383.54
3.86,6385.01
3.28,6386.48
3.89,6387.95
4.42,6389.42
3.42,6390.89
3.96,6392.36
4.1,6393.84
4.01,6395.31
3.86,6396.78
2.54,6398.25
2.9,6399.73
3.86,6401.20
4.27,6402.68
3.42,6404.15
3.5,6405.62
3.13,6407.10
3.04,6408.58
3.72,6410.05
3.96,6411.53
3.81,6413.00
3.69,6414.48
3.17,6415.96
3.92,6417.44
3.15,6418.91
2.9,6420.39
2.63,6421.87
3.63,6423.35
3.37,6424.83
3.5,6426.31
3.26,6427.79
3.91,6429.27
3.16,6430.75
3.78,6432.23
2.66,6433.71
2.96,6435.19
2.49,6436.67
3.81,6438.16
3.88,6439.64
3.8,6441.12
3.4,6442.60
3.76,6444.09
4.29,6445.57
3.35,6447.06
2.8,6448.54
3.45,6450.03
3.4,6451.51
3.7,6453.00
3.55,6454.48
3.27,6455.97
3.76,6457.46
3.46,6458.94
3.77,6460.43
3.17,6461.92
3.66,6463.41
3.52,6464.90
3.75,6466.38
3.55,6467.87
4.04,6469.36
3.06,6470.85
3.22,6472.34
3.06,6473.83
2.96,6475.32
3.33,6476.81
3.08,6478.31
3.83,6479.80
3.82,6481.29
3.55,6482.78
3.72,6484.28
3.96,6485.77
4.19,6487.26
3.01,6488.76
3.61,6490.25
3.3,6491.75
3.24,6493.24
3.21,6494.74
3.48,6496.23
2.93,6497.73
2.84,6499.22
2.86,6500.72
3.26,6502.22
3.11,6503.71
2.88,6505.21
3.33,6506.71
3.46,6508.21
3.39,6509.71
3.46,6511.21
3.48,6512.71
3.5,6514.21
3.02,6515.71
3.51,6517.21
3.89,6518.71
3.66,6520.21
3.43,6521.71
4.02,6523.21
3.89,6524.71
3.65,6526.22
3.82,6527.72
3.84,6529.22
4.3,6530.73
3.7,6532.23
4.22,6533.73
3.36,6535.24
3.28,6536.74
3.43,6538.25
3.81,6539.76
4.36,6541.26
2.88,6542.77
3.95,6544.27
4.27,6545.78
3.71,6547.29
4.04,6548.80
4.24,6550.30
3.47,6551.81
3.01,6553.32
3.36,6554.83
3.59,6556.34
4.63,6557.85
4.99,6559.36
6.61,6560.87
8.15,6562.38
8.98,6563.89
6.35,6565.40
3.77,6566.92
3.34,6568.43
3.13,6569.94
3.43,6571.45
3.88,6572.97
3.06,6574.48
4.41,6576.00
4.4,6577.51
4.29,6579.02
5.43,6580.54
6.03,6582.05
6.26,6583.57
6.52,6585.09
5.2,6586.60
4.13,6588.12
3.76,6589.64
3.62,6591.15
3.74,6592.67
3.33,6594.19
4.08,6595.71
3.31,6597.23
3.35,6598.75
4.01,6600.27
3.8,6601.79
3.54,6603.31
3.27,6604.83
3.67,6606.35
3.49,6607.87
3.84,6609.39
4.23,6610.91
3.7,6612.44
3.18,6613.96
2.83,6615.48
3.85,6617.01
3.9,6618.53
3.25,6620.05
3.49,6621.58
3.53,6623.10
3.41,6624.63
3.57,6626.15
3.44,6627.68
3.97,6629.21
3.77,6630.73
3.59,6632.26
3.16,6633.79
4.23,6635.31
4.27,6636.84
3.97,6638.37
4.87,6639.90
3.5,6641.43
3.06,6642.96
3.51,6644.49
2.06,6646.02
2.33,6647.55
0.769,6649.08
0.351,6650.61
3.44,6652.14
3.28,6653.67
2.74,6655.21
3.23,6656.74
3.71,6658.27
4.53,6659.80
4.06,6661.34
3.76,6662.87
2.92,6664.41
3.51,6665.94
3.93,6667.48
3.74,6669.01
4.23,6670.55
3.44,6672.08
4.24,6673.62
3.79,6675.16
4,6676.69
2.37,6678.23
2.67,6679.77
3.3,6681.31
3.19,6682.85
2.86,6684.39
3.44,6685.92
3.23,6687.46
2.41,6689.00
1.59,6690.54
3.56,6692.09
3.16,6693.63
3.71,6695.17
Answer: -1.8 A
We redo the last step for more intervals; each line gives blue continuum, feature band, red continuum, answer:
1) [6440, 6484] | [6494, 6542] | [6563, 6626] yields 3.2 A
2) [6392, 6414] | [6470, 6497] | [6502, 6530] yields 0.8 A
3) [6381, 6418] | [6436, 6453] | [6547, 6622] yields 1.1 A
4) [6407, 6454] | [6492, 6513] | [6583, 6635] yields 2.2 A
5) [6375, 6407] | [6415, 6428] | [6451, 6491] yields 0.9 A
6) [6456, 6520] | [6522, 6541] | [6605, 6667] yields -2.1 A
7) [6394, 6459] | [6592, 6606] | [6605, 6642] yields 0.2 A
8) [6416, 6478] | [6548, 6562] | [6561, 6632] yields -1.2 A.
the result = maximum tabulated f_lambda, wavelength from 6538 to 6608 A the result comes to 8.98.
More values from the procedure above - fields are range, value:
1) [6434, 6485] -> 4.29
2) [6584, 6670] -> 6.52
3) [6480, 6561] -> 6.61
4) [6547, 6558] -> 4.63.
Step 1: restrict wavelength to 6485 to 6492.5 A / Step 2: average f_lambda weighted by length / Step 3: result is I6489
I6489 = 3.62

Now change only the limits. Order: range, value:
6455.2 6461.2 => 3.56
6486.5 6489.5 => 3.6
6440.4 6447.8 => 3.72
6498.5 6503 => 2.99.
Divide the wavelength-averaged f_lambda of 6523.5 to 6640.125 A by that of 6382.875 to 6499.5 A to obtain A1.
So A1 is 1.17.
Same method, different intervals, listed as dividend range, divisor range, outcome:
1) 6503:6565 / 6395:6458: 1.16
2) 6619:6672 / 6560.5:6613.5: 0.76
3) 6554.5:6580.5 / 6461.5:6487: 1.36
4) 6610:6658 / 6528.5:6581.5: 0.77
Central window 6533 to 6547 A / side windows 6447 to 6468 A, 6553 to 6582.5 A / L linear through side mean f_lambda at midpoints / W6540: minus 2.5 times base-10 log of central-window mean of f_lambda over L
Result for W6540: 0.19 mag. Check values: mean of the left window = 3.48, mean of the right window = 4.75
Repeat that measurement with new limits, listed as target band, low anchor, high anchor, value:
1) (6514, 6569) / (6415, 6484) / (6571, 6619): -0.093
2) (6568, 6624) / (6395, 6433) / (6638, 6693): -0.204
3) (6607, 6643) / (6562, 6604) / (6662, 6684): 0.098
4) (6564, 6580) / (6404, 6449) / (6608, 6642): -0.166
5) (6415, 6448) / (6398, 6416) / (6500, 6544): 0.035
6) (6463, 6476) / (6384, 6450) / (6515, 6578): 0.099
